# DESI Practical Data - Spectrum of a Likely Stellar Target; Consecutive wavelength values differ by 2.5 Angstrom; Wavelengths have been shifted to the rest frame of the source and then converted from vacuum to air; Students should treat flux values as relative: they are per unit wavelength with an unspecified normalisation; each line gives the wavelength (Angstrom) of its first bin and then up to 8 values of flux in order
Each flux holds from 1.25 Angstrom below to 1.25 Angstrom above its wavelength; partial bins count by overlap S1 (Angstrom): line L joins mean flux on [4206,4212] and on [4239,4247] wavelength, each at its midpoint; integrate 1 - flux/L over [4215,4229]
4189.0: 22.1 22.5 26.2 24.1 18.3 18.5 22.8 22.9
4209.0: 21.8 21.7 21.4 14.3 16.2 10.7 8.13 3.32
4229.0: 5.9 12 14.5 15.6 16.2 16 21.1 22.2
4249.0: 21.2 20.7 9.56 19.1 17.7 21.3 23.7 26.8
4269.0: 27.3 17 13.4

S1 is 7.1 Angstrom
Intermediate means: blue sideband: 22.1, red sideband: 19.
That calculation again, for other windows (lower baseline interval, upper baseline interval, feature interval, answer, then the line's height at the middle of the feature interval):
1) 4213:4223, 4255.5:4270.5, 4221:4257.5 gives 8.9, 18.8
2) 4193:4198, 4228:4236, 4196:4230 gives 4.8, 18.4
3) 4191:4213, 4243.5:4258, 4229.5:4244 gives 3.5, 19.8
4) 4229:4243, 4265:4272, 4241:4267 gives -0.2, 19.8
